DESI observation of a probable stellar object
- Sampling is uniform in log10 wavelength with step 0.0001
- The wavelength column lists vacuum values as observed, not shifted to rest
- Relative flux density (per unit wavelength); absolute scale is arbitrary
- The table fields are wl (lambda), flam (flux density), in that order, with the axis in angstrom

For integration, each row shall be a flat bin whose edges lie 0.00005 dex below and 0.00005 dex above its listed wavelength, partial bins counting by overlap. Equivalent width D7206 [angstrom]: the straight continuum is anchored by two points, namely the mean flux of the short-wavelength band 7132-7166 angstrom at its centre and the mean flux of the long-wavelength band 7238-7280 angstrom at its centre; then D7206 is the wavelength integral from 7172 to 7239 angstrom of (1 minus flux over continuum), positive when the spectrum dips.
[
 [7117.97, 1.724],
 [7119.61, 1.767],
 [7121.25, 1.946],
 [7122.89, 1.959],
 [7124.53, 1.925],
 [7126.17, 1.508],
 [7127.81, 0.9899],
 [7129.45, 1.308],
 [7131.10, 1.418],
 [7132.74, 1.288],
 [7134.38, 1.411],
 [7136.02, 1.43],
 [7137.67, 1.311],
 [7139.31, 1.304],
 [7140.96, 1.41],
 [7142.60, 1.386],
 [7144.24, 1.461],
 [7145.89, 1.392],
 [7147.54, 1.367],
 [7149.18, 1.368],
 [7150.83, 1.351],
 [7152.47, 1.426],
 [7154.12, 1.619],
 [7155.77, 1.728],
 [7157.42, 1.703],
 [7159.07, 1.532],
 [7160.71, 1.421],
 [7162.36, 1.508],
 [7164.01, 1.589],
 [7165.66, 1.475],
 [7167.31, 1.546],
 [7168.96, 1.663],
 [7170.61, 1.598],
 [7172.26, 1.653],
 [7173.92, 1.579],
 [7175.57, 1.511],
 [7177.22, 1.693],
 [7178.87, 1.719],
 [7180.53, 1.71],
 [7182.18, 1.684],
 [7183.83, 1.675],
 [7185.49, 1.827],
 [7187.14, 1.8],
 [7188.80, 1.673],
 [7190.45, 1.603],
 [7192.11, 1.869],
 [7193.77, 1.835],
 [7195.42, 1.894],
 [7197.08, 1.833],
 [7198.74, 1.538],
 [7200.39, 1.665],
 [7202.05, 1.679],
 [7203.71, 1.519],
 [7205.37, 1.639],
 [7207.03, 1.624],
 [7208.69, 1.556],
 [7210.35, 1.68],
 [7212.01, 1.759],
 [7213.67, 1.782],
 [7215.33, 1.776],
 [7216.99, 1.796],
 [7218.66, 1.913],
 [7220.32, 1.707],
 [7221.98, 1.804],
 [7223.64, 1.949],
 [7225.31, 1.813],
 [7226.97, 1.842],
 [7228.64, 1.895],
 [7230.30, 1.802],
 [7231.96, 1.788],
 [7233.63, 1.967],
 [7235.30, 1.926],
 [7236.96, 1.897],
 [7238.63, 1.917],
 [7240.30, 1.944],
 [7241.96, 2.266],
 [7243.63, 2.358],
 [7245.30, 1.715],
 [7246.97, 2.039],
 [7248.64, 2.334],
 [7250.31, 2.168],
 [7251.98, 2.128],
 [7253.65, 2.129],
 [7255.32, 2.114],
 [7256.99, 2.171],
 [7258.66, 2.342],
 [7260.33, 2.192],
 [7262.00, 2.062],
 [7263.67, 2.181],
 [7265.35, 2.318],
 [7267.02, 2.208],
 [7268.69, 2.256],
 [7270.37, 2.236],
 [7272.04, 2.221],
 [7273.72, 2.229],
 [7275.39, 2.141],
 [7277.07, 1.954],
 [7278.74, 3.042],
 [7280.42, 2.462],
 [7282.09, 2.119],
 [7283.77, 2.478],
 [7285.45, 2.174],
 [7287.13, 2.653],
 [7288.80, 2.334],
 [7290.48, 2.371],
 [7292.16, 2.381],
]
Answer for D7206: 2.8 angstrom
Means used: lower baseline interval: 1.45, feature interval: 1.75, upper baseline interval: 2.19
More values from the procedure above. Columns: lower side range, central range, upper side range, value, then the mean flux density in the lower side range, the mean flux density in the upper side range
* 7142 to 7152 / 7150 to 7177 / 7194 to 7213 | -1.6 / 1.39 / 1.68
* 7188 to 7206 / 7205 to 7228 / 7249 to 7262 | 1.2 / 1.71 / 2.18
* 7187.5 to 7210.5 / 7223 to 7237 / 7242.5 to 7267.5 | 0.6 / 1.69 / 2.16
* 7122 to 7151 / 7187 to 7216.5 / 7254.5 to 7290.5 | 2.1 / 1.42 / 2.28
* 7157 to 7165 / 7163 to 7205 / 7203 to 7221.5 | -1.4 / 1.54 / 1.71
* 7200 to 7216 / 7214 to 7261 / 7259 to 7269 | -0.8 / 1.67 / 2.21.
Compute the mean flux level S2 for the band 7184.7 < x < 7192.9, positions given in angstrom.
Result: 1.75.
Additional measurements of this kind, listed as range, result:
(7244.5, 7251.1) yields 2.06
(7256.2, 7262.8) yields 2.19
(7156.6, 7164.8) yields 1.55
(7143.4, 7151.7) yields 1.39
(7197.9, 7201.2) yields 1.6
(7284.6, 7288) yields 2.42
